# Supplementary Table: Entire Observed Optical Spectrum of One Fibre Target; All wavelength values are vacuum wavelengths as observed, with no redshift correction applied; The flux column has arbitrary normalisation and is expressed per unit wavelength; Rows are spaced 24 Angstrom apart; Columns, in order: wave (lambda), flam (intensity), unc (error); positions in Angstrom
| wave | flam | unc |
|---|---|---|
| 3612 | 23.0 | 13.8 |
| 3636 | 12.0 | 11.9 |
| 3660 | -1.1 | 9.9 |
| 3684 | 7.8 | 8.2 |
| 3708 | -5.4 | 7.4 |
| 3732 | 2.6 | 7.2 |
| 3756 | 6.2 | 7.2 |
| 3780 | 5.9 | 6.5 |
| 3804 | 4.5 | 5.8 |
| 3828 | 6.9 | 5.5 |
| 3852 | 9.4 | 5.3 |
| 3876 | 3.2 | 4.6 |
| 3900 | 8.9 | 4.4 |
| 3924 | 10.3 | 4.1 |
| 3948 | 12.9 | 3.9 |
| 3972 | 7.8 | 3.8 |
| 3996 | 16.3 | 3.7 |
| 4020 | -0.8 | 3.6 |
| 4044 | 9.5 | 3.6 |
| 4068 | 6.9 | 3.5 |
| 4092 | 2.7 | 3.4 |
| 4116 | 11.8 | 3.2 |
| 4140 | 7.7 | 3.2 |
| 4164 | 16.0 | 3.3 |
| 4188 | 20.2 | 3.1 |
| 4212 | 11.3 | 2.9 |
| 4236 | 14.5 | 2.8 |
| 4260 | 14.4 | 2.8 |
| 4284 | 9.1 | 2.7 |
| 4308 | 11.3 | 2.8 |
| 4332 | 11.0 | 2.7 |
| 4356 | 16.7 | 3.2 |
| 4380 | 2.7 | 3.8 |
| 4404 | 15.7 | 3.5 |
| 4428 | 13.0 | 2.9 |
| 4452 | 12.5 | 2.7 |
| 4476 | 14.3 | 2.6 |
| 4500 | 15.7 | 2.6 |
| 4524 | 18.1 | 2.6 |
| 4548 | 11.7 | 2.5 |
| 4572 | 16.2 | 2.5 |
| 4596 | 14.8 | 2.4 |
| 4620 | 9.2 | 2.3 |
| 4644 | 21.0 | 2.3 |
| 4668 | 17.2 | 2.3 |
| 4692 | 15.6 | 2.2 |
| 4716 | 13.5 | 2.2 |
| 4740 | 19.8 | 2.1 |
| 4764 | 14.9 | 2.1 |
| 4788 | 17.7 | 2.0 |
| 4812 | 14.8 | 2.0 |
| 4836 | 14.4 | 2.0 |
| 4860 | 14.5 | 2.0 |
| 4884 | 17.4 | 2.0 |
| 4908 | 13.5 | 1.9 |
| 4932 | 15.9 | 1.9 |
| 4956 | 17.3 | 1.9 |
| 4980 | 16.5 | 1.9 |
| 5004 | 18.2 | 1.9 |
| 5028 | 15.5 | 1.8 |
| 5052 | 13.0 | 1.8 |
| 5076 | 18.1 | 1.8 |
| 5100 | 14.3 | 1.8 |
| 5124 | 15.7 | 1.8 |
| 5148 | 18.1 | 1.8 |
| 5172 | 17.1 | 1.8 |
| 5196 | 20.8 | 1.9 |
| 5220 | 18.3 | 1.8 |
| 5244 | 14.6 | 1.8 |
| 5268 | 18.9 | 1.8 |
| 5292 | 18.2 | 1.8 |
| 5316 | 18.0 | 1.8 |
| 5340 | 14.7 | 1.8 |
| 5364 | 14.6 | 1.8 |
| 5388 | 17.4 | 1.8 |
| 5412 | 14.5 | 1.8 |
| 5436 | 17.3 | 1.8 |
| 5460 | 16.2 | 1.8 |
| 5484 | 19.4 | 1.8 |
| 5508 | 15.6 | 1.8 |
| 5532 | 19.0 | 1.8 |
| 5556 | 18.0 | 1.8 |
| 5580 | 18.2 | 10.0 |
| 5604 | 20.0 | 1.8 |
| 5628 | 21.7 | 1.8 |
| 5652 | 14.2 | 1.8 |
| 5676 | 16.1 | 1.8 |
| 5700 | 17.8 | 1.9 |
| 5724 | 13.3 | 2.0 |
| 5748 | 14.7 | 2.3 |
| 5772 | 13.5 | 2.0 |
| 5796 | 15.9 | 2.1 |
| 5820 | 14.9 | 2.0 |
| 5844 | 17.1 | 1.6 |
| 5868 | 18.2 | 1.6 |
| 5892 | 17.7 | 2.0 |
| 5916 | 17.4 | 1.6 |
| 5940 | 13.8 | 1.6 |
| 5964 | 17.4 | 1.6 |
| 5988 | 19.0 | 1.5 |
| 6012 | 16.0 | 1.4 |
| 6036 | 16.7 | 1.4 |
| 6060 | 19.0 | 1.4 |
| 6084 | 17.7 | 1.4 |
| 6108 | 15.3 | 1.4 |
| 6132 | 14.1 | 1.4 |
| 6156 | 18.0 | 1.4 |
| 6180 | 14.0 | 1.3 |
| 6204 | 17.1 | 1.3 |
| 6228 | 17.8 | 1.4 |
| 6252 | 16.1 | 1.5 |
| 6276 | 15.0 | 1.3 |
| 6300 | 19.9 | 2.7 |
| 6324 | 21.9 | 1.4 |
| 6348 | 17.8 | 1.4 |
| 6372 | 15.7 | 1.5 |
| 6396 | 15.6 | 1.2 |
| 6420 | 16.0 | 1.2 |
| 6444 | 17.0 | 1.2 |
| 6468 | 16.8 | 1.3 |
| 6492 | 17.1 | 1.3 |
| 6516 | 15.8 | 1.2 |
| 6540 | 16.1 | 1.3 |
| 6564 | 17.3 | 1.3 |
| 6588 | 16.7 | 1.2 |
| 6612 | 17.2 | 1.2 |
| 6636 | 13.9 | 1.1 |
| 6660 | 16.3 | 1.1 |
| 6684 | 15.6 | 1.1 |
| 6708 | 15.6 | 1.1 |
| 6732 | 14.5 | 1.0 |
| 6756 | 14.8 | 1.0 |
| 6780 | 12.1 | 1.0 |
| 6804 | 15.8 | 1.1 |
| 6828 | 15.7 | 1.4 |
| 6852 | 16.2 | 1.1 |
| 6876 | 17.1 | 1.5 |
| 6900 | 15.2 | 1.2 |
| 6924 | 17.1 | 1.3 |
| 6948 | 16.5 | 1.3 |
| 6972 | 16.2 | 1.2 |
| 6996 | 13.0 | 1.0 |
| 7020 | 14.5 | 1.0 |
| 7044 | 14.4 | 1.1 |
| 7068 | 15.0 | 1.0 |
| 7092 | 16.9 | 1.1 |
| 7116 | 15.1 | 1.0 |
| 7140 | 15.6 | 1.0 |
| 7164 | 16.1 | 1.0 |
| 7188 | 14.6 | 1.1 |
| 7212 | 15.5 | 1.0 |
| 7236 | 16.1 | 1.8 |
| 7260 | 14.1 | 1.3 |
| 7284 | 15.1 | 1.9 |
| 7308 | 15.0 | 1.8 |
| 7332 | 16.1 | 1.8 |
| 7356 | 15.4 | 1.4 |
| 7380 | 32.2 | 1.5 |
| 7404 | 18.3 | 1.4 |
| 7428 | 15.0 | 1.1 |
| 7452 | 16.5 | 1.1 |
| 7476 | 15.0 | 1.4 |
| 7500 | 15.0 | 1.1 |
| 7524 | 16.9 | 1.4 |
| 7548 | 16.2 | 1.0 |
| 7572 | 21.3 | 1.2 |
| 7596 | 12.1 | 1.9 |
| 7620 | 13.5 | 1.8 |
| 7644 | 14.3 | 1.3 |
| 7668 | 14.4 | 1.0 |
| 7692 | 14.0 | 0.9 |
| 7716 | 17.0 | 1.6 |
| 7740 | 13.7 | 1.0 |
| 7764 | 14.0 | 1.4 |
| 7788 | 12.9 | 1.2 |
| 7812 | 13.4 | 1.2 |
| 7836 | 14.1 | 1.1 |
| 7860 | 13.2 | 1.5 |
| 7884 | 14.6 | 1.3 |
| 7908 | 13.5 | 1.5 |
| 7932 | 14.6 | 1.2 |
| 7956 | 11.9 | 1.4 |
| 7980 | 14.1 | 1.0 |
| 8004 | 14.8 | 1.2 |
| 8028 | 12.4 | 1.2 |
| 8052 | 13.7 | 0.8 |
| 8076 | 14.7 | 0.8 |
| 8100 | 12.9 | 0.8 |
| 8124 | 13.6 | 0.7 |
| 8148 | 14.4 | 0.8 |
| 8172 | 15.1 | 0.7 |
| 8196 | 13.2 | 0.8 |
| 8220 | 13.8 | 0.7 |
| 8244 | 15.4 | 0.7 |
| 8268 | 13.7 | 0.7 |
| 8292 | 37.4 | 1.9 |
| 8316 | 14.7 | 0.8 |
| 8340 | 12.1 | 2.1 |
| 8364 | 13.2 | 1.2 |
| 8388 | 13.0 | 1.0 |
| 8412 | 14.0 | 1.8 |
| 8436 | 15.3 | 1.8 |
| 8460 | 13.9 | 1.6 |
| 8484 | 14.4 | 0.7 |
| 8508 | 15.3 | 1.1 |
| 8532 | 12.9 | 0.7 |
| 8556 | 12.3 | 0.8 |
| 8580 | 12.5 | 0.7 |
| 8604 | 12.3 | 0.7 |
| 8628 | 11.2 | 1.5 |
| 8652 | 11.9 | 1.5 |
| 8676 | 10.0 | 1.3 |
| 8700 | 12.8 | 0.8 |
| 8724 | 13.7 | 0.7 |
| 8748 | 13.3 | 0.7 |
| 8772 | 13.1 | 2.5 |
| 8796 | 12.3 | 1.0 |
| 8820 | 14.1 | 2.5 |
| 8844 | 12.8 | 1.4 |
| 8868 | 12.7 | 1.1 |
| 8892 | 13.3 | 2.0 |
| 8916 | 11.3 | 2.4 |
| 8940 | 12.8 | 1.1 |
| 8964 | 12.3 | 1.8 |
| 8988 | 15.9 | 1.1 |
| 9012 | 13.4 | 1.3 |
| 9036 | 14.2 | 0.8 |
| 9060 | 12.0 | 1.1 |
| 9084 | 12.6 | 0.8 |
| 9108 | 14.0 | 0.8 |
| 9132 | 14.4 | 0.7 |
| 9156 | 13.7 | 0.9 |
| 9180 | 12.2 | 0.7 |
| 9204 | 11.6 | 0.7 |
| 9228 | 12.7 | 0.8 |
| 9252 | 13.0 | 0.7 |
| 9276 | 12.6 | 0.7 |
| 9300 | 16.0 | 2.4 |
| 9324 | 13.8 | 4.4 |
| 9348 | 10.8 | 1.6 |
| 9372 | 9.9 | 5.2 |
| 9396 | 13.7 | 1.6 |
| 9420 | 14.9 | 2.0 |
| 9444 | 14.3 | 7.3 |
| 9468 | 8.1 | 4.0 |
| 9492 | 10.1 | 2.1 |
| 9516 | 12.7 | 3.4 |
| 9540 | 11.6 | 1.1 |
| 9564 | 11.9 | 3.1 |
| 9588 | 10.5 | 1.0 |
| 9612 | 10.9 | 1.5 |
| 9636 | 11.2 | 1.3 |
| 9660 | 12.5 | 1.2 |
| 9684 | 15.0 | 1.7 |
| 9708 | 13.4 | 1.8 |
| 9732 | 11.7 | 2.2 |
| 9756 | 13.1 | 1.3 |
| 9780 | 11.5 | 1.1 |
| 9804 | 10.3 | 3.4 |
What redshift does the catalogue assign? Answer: 0.125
